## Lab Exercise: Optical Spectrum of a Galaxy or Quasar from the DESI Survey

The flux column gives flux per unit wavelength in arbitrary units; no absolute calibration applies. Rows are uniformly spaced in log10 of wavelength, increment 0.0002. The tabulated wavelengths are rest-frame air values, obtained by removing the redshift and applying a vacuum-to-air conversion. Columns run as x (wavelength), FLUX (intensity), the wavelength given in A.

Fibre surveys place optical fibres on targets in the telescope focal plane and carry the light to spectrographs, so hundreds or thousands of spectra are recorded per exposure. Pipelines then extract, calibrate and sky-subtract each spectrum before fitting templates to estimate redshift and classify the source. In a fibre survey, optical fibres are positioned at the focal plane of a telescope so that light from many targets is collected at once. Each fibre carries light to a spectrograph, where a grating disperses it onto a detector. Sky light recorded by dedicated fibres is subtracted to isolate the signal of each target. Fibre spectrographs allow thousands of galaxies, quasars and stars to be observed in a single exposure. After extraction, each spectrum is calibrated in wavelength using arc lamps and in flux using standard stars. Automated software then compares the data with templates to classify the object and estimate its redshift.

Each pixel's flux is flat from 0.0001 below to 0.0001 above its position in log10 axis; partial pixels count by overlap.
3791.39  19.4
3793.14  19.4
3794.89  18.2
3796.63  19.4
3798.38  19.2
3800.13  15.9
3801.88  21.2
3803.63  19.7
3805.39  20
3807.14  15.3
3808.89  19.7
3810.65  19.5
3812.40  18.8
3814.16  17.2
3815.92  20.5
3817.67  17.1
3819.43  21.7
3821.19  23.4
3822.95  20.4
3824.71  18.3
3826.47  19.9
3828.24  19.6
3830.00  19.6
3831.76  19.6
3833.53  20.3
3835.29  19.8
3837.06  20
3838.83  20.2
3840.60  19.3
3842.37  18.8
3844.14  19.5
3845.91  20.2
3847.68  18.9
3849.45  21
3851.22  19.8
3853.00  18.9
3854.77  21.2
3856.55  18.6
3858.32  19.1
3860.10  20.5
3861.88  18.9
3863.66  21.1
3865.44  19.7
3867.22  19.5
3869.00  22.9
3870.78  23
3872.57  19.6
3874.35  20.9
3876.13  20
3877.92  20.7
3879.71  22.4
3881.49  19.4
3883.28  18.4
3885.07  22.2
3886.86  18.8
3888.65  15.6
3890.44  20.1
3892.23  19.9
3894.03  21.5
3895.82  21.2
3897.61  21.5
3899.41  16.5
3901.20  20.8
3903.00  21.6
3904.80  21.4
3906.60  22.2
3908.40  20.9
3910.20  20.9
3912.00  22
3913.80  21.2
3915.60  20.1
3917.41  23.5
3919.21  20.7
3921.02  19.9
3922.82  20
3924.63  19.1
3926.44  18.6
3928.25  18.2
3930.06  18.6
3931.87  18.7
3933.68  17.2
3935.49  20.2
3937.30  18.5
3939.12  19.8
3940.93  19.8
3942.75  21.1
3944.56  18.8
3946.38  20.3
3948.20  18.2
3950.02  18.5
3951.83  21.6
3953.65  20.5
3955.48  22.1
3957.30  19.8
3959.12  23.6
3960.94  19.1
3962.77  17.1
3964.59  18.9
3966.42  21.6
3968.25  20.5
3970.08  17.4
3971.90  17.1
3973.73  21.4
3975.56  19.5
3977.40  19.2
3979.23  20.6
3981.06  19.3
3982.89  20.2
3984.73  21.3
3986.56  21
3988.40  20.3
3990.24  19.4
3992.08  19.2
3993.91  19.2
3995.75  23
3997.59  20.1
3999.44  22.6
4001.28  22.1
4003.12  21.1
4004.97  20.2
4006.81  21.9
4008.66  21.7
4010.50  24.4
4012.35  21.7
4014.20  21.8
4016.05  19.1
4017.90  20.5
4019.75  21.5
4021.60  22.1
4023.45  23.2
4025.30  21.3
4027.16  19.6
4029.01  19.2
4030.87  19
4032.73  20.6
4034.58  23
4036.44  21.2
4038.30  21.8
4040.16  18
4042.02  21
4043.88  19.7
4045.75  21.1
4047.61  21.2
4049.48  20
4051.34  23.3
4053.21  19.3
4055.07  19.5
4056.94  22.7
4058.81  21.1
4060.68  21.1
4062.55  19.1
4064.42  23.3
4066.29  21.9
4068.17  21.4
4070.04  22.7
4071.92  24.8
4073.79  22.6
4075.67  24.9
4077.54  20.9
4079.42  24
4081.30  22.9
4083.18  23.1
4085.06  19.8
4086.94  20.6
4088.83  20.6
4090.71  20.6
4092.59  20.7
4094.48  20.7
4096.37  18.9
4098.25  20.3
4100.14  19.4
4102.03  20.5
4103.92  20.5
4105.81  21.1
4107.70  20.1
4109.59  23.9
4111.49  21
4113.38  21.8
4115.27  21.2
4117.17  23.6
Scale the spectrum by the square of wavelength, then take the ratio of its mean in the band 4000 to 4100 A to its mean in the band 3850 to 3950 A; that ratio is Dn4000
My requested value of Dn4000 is 1.1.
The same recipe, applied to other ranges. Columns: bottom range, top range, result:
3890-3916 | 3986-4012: 1.07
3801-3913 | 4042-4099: 1.19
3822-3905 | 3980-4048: 1.13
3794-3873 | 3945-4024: 1.13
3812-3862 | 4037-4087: 1.23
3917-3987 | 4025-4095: 1.14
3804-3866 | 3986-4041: 1.17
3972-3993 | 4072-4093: 1.16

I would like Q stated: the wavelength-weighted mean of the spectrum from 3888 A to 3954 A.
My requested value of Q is 20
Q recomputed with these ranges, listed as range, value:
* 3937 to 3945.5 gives 19.7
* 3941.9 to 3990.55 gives 19.9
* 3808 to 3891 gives 19.9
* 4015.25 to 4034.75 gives 20.8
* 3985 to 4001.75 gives 20.8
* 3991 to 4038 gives 21.2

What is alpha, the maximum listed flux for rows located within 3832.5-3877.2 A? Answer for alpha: 23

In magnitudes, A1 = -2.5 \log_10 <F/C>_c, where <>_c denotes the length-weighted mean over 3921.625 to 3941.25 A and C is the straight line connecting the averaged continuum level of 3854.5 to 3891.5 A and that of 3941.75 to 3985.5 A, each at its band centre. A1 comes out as 0.06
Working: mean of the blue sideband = 20.1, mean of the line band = 19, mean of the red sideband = 19.9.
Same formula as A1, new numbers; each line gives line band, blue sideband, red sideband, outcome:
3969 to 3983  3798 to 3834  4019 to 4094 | 0.075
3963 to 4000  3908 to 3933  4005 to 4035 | 0.042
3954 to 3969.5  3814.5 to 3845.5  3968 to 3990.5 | -0.026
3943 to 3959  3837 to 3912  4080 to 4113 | 0.013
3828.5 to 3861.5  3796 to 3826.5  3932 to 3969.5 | -0.018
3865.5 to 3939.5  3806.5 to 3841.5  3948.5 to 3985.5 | -0.024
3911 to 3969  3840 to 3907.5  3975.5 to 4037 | 0.032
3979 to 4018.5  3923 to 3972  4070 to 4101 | -0.036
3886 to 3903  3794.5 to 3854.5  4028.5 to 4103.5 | 0.017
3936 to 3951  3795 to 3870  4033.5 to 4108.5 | 0.052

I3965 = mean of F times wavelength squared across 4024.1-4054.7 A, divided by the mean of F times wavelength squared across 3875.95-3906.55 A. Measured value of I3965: 1.10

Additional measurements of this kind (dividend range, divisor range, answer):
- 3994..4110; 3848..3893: 1.16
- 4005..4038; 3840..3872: 1.15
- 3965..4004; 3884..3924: 1.03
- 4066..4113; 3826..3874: 1.21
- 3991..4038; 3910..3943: 1.12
